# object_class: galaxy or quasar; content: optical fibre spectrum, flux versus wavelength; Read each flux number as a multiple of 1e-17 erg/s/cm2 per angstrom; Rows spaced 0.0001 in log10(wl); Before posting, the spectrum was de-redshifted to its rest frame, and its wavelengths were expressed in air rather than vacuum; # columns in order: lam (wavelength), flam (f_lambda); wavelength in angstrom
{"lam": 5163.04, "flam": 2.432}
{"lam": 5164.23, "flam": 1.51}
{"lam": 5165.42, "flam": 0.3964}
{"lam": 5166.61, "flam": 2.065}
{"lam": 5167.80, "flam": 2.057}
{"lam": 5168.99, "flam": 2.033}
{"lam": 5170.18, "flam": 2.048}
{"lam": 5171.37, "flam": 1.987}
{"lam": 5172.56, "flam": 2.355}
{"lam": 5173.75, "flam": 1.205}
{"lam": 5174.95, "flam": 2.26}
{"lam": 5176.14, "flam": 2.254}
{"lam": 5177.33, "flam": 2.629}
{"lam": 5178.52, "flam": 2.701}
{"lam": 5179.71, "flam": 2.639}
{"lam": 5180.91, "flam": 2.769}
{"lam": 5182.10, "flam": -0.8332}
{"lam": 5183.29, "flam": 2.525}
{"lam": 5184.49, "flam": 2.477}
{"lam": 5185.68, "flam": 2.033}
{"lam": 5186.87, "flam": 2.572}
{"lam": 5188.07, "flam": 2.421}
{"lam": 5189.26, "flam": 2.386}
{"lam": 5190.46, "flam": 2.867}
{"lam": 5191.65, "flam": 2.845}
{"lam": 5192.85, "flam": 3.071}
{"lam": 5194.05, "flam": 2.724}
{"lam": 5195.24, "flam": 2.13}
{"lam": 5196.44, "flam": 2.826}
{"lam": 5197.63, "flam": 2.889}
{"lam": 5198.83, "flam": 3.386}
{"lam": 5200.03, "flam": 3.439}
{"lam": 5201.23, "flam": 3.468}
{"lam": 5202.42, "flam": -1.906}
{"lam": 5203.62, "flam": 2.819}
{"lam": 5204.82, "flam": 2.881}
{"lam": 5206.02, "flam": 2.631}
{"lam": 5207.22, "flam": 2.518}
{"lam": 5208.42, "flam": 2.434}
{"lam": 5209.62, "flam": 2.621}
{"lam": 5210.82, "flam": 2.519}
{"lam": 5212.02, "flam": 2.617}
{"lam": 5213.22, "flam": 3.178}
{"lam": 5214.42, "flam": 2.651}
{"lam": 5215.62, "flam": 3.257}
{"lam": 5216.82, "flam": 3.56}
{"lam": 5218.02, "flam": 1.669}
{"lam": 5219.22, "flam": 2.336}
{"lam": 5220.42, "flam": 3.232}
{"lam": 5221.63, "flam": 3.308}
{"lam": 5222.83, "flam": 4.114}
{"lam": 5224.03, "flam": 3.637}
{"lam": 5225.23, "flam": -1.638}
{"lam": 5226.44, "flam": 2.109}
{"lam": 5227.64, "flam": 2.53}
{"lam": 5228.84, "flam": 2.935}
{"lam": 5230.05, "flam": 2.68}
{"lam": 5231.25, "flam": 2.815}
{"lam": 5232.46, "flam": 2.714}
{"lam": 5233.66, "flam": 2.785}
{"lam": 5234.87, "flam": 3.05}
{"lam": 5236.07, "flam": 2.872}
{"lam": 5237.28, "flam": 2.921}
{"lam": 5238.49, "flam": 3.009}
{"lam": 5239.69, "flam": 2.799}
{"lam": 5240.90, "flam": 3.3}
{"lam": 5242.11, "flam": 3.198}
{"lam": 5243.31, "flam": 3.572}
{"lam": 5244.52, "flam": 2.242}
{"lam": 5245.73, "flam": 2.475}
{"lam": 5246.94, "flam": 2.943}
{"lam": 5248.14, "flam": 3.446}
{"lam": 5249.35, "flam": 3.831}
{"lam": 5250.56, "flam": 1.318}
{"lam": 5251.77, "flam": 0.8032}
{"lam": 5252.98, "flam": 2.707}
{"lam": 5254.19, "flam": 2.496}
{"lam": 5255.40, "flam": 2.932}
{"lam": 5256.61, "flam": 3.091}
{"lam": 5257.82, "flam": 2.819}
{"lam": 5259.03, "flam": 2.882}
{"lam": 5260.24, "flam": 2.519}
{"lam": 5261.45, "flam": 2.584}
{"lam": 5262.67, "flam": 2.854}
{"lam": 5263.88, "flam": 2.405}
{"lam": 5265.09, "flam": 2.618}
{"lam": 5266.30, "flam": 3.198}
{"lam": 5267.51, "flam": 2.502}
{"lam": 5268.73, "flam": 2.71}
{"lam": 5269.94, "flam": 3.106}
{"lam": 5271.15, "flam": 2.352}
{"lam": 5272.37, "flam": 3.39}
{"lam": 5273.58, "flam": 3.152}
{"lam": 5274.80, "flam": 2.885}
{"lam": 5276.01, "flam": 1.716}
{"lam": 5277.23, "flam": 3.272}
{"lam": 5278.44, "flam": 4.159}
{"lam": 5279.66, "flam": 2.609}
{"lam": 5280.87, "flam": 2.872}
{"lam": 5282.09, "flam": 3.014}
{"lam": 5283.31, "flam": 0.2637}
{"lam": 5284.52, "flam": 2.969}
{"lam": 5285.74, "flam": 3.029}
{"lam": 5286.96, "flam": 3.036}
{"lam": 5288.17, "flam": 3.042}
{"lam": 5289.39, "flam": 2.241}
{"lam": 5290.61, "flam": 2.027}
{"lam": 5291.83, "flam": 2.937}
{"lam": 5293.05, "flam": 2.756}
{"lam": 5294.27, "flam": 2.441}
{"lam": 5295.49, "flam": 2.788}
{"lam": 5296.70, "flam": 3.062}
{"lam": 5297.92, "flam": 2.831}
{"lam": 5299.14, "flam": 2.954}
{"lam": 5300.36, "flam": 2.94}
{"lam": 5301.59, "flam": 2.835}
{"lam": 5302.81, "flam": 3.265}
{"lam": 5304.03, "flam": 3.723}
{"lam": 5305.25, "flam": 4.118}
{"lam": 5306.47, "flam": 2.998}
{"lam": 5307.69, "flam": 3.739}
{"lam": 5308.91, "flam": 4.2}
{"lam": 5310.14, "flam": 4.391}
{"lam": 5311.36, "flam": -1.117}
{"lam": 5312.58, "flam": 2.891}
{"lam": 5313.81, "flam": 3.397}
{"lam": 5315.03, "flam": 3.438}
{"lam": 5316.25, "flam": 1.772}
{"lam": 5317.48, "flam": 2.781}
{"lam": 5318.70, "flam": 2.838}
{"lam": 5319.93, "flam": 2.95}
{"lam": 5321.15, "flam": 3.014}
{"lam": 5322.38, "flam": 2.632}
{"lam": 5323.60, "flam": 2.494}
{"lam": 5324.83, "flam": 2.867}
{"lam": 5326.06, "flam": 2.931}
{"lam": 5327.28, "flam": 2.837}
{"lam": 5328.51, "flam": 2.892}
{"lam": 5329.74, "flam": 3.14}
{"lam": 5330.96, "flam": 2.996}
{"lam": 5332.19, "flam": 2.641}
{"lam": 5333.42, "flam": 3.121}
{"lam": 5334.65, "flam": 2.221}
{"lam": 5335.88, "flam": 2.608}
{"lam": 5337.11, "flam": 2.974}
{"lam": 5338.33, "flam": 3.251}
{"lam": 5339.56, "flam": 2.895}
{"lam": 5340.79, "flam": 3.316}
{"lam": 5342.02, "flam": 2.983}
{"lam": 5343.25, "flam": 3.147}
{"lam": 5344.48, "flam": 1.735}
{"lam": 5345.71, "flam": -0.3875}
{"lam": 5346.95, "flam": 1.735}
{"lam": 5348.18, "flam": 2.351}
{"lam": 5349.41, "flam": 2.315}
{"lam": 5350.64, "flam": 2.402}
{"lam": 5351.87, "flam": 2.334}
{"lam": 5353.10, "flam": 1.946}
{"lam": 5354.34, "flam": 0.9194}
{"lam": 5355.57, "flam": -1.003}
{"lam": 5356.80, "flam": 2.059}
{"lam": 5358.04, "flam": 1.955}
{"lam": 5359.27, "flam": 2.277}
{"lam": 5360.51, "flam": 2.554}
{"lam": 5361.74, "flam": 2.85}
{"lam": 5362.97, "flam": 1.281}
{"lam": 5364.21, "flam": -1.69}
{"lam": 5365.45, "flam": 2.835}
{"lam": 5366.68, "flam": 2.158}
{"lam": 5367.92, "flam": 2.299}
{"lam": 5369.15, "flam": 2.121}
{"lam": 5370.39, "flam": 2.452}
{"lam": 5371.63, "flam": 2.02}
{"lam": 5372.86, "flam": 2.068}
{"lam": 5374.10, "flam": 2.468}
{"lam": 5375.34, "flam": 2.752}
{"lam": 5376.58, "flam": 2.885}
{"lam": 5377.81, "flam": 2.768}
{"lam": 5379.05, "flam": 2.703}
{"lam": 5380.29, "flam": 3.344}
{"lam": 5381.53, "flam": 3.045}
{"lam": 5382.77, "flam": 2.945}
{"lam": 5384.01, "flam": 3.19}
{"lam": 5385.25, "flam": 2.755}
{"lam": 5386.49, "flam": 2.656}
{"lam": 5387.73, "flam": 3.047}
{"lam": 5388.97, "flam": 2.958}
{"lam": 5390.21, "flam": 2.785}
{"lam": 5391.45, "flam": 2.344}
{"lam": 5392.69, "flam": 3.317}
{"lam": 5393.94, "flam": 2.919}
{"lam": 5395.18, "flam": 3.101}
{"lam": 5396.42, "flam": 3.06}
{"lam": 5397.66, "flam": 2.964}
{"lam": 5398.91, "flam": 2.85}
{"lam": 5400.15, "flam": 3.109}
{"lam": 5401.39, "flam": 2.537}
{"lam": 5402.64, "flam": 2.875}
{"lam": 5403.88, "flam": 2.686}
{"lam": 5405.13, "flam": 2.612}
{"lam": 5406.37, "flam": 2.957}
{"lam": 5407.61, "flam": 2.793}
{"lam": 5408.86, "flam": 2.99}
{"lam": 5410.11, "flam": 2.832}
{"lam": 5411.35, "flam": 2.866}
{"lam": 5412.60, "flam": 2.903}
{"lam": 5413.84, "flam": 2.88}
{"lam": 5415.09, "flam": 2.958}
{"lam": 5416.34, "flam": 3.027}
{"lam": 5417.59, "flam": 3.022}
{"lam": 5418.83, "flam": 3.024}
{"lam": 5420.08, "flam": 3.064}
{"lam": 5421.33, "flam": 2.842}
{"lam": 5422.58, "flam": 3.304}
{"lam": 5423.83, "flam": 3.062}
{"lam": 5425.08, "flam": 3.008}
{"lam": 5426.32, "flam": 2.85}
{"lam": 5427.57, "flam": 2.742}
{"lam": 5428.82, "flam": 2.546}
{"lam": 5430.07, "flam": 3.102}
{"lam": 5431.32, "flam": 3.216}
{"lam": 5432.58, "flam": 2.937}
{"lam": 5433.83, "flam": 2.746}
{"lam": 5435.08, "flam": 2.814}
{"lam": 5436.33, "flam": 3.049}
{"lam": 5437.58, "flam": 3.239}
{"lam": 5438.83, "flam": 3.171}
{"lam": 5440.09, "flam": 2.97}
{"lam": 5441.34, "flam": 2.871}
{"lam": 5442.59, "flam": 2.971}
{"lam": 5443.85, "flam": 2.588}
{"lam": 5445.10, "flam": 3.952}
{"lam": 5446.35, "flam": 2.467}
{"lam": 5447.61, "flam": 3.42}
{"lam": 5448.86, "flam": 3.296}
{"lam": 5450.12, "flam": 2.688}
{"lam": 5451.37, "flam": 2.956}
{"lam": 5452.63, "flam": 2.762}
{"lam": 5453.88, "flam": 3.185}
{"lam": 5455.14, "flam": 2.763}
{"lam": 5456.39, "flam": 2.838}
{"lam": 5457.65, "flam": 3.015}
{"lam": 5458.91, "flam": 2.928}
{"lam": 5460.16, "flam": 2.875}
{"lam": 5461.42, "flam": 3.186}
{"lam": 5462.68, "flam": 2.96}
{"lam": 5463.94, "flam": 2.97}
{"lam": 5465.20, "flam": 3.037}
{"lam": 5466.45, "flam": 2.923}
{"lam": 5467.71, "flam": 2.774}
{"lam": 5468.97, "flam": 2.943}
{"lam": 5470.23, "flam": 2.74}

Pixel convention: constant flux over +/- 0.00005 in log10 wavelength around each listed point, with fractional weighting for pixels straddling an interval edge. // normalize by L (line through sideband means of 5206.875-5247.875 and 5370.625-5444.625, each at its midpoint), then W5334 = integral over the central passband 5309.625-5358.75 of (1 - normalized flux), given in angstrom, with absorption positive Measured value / 7.2 angstrom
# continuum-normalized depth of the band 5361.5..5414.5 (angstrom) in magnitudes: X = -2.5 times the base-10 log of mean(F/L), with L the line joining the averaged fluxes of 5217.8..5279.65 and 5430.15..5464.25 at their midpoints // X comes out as 0.112 mag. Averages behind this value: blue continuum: 2.74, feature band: 2.63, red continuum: 3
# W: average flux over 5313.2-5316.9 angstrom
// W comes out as 2.87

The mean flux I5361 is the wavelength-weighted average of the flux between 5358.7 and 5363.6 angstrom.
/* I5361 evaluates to 2.23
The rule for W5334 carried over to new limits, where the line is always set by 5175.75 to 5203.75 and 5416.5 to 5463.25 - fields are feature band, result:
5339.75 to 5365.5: 9.0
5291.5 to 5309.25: -3.5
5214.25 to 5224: -2.5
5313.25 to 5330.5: -1.0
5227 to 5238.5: -1.6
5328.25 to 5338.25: -0.4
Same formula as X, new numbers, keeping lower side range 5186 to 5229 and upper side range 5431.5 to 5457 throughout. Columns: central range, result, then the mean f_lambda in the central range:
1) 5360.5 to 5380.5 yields 0.29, 2.2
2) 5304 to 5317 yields -0.10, 3.02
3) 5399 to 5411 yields 0.04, 2.82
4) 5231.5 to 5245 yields -0.13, 2.95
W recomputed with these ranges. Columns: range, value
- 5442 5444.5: 2.79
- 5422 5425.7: 3.12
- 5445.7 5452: 2.97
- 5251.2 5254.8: 2.01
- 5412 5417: 2.94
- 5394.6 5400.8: 3.02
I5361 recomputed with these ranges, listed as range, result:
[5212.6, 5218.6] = 2.87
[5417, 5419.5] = 3.03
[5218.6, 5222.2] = 2.94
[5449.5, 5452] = 2.83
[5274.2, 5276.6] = 2.31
